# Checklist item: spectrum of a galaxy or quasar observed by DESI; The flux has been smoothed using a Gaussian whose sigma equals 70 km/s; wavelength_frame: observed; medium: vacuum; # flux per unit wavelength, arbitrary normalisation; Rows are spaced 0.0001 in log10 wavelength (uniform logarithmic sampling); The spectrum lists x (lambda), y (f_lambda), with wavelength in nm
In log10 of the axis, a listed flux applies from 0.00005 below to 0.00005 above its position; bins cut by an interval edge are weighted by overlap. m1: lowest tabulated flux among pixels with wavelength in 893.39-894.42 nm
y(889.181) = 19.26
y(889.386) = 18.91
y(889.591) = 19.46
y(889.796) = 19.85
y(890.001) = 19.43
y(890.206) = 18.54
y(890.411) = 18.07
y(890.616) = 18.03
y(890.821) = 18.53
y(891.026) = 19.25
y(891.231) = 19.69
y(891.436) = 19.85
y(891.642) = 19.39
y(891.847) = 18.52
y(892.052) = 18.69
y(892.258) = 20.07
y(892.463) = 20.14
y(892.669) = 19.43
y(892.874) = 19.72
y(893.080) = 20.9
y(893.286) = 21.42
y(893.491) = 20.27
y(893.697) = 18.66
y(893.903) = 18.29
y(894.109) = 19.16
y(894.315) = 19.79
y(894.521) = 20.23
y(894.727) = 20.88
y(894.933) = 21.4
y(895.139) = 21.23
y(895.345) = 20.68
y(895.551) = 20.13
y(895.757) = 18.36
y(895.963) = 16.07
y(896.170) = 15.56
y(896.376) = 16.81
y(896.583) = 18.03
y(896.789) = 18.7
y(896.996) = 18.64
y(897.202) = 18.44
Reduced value 18.29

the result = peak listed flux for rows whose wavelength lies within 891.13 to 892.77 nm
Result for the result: 20.14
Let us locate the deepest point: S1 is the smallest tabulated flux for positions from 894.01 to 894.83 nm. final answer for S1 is 19.16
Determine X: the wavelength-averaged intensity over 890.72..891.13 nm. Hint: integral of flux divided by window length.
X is 18.9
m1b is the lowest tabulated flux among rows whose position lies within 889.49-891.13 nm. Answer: 18.03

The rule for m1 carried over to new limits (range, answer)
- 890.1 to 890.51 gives 18.07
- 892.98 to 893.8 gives 18.66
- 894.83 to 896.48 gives 15.56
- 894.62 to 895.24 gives 20.88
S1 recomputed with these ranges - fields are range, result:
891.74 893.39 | 18.52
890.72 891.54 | 18.53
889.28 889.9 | 18.91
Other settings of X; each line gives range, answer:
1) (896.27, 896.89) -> 17.8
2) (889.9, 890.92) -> 18.5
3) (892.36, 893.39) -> 20.3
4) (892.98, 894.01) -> 19.9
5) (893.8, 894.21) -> 18.7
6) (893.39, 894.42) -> 19.2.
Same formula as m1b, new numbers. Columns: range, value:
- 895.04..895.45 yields 20.68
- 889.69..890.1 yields 19.43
